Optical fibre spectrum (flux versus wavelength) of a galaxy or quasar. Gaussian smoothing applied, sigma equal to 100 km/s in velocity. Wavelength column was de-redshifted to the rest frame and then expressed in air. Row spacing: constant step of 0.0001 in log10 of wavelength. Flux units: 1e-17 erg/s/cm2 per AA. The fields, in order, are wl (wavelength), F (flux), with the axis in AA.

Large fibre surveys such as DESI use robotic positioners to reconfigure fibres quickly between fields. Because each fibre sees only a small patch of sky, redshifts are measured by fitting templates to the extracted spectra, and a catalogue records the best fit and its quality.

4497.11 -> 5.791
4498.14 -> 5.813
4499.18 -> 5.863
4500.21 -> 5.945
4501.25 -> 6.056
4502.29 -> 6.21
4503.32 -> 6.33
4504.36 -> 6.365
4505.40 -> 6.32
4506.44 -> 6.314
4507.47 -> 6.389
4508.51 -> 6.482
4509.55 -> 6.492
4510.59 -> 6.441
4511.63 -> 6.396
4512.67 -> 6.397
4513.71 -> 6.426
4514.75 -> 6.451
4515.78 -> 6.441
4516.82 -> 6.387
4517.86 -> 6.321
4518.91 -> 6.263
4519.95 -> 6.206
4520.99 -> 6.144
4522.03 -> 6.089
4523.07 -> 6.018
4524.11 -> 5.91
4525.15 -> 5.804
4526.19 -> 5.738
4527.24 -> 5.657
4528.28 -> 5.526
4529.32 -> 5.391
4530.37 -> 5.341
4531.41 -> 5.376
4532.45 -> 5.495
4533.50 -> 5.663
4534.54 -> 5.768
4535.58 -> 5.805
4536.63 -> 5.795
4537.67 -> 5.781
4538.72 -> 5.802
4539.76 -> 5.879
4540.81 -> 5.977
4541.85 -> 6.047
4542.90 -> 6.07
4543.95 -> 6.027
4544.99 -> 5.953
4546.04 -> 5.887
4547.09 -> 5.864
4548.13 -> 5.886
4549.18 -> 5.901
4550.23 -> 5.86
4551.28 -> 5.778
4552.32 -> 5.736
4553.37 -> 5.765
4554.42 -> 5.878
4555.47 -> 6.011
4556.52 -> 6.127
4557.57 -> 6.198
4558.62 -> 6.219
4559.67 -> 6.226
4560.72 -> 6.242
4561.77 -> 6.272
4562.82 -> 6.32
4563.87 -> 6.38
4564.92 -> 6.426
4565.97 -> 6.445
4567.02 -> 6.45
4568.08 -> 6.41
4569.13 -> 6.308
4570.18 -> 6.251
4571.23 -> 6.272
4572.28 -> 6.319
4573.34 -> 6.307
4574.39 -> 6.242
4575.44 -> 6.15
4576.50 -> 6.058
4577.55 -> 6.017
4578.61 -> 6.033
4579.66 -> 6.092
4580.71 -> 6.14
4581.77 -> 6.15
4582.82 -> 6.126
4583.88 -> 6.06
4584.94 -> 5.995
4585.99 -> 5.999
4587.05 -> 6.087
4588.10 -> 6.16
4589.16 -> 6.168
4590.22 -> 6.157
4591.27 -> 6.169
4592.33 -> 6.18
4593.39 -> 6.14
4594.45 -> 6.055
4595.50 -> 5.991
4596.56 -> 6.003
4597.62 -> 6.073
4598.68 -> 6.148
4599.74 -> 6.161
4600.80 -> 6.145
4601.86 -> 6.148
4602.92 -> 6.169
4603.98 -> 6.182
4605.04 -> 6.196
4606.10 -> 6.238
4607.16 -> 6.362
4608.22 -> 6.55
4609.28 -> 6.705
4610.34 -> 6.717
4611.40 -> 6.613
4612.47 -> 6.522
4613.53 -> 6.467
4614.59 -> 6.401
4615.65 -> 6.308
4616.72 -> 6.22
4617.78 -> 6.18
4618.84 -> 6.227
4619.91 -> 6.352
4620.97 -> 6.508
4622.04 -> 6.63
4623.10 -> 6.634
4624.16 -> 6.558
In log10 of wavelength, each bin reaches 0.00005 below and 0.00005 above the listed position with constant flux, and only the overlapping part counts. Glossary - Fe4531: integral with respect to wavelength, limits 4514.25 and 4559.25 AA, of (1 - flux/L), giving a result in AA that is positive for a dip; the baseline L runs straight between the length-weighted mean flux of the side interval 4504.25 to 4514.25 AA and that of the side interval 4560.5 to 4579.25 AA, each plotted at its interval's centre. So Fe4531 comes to 3.0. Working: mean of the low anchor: 6.4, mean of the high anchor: 6.27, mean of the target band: 5.91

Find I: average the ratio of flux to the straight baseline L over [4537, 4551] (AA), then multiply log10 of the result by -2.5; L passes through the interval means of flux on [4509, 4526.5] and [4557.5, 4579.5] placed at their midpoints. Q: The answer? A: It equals 0.06 mag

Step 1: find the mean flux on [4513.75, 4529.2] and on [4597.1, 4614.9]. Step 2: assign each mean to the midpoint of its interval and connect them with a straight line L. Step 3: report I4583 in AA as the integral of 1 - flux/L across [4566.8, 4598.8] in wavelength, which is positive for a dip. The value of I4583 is 0.6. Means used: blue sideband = 6.06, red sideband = 6.34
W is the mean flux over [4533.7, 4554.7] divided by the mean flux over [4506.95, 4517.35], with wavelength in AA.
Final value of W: 0.91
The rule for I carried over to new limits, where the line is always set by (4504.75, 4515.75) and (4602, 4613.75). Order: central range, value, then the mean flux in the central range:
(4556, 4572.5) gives 0.02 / 6.31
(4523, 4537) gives 0.14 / 5.65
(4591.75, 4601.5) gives 0.06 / 6.1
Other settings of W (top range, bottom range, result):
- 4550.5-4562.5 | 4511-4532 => 1.00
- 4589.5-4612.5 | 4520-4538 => 1.09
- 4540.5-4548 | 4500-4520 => 0.94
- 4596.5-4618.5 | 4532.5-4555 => 1.08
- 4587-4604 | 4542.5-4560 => 1.03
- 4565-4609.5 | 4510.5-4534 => 1.03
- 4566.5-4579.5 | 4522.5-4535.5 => 1.10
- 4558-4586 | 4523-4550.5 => 1.08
